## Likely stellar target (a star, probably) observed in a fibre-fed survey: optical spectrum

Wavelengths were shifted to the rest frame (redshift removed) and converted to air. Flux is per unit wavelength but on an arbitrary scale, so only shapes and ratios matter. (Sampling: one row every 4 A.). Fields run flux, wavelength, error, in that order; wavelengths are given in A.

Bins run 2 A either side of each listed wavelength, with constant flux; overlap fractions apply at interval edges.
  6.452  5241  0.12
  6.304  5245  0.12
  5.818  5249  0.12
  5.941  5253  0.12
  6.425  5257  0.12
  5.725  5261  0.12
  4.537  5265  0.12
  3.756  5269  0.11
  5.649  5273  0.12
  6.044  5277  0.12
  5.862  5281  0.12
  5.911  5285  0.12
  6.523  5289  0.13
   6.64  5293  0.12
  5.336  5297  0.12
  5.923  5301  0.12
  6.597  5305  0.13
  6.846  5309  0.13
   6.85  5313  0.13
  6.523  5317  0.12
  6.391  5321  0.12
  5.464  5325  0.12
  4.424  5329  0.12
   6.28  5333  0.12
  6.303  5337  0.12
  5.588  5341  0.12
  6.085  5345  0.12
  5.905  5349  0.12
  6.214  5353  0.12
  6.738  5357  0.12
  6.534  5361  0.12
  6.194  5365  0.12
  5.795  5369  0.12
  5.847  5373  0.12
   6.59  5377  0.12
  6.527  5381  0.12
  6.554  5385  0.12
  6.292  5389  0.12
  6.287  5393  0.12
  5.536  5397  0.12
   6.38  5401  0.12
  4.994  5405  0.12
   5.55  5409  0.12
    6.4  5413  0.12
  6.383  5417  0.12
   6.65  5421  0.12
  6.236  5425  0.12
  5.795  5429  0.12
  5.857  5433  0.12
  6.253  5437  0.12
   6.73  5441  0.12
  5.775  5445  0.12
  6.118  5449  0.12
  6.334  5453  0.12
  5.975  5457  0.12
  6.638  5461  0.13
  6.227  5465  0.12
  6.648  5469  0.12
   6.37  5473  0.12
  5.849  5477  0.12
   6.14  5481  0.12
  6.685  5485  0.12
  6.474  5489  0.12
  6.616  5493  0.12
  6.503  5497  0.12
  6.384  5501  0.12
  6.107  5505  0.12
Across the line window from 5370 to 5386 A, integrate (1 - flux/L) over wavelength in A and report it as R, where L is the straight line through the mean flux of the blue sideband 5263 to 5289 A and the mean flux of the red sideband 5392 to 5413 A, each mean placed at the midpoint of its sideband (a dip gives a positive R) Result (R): -1.75 A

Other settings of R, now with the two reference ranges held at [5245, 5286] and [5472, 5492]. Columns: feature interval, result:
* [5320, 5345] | 0.3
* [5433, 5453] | 0.0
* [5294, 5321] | -2.9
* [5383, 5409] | 0.2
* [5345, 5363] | -1.3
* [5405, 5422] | 0.0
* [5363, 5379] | -0.4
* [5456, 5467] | -0.1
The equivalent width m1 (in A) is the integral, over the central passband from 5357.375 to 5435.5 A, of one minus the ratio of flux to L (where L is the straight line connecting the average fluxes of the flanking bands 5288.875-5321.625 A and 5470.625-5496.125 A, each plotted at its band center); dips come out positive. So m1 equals 3.0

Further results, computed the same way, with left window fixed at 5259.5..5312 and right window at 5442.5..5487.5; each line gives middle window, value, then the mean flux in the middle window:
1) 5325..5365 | -0.2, 5.99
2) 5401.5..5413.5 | 0.9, 5.65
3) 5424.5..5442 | 0.1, 6.14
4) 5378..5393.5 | -1.0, 6.44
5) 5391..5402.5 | 0.1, 6.05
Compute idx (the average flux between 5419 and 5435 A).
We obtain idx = 6.13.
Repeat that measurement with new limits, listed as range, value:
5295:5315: 6.31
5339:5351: 5.86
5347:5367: 6.32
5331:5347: 6.06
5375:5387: 6.56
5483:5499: 6.57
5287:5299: 6.17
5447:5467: 6.26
